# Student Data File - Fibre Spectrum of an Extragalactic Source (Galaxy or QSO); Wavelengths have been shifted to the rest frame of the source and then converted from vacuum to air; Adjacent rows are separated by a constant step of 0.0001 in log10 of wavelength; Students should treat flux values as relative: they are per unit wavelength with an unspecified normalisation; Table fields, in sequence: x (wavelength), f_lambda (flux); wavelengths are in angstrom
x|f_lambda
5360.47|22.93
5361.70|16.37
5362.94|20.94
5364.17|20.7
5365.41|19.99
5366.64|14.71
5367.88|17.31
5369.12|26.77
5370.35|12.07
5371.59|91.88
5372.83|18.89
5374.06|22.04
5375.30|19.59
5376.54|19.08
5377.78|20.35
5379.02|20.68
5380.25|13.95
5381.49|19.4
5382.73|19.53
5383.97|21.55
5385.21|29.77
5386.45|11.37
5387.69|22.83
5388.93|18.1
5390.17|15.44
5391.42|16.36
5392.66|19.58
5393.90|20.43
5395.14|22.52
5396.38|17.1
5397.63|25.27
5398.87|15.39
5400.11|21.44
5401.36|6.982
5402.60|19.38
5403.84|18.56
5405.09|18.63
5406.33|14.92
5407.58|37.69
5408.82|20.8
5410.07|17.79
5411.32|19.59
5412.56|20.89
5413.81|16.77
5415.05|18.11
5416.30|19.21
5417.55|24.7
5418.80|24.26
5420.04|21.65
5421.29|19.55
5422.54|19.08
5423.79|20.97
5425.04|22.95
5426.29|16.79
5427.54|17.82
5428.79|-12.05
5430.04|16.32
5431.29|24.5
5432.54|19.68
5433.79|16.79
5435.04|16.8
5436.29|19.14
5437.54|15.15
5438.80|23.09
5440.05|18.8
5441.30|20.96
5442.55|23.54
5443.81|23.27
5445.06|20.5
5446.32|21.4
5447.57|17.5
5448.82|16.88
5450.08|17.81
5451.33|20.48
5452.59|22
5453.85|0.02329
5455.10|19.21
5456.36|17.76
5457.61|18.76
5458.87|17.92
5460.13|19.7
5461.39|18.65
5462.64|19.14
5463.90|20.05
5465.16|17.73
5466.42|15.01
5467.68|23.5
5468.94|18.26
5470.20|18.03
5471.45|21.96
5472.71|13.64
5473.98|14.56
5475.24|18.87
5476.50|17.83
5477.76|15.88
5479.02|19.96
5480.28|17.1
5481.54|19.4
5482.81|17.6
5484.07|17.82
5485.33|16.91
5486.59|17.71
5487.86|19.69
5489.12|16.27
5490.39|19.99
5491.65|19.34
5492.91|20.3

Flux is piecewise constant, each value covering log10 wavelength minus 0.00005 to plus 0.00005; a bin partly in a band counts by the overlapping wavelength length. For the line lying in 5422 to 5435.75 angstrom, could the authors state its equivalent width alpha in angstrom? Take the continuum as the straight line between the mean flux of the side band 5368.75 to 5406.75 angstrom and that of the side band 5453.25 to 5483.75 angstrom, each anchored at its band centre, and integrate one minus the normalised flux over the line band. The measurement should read 2.2 angstrom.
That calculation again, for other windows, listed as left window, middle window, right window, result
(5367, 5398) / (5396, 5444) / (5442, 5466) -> 3.11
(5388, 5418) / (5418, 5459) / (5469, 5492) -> 1.17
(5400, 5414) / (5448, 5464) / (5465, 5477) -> 0.71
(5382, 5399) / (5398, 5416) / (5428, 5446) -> -0.13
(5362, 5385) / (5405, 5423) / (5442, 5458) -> -0.26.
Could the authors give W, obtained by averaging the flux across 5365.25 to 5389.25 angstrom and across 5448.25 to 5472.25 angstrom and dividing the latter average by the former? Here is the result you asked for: 0.78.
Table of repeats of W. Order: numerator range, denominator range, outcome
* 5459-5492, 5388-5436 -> 0.97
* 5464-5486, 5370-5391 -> 0.77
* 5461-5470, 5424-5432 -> 1.28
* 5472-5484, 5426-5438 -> 1.15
